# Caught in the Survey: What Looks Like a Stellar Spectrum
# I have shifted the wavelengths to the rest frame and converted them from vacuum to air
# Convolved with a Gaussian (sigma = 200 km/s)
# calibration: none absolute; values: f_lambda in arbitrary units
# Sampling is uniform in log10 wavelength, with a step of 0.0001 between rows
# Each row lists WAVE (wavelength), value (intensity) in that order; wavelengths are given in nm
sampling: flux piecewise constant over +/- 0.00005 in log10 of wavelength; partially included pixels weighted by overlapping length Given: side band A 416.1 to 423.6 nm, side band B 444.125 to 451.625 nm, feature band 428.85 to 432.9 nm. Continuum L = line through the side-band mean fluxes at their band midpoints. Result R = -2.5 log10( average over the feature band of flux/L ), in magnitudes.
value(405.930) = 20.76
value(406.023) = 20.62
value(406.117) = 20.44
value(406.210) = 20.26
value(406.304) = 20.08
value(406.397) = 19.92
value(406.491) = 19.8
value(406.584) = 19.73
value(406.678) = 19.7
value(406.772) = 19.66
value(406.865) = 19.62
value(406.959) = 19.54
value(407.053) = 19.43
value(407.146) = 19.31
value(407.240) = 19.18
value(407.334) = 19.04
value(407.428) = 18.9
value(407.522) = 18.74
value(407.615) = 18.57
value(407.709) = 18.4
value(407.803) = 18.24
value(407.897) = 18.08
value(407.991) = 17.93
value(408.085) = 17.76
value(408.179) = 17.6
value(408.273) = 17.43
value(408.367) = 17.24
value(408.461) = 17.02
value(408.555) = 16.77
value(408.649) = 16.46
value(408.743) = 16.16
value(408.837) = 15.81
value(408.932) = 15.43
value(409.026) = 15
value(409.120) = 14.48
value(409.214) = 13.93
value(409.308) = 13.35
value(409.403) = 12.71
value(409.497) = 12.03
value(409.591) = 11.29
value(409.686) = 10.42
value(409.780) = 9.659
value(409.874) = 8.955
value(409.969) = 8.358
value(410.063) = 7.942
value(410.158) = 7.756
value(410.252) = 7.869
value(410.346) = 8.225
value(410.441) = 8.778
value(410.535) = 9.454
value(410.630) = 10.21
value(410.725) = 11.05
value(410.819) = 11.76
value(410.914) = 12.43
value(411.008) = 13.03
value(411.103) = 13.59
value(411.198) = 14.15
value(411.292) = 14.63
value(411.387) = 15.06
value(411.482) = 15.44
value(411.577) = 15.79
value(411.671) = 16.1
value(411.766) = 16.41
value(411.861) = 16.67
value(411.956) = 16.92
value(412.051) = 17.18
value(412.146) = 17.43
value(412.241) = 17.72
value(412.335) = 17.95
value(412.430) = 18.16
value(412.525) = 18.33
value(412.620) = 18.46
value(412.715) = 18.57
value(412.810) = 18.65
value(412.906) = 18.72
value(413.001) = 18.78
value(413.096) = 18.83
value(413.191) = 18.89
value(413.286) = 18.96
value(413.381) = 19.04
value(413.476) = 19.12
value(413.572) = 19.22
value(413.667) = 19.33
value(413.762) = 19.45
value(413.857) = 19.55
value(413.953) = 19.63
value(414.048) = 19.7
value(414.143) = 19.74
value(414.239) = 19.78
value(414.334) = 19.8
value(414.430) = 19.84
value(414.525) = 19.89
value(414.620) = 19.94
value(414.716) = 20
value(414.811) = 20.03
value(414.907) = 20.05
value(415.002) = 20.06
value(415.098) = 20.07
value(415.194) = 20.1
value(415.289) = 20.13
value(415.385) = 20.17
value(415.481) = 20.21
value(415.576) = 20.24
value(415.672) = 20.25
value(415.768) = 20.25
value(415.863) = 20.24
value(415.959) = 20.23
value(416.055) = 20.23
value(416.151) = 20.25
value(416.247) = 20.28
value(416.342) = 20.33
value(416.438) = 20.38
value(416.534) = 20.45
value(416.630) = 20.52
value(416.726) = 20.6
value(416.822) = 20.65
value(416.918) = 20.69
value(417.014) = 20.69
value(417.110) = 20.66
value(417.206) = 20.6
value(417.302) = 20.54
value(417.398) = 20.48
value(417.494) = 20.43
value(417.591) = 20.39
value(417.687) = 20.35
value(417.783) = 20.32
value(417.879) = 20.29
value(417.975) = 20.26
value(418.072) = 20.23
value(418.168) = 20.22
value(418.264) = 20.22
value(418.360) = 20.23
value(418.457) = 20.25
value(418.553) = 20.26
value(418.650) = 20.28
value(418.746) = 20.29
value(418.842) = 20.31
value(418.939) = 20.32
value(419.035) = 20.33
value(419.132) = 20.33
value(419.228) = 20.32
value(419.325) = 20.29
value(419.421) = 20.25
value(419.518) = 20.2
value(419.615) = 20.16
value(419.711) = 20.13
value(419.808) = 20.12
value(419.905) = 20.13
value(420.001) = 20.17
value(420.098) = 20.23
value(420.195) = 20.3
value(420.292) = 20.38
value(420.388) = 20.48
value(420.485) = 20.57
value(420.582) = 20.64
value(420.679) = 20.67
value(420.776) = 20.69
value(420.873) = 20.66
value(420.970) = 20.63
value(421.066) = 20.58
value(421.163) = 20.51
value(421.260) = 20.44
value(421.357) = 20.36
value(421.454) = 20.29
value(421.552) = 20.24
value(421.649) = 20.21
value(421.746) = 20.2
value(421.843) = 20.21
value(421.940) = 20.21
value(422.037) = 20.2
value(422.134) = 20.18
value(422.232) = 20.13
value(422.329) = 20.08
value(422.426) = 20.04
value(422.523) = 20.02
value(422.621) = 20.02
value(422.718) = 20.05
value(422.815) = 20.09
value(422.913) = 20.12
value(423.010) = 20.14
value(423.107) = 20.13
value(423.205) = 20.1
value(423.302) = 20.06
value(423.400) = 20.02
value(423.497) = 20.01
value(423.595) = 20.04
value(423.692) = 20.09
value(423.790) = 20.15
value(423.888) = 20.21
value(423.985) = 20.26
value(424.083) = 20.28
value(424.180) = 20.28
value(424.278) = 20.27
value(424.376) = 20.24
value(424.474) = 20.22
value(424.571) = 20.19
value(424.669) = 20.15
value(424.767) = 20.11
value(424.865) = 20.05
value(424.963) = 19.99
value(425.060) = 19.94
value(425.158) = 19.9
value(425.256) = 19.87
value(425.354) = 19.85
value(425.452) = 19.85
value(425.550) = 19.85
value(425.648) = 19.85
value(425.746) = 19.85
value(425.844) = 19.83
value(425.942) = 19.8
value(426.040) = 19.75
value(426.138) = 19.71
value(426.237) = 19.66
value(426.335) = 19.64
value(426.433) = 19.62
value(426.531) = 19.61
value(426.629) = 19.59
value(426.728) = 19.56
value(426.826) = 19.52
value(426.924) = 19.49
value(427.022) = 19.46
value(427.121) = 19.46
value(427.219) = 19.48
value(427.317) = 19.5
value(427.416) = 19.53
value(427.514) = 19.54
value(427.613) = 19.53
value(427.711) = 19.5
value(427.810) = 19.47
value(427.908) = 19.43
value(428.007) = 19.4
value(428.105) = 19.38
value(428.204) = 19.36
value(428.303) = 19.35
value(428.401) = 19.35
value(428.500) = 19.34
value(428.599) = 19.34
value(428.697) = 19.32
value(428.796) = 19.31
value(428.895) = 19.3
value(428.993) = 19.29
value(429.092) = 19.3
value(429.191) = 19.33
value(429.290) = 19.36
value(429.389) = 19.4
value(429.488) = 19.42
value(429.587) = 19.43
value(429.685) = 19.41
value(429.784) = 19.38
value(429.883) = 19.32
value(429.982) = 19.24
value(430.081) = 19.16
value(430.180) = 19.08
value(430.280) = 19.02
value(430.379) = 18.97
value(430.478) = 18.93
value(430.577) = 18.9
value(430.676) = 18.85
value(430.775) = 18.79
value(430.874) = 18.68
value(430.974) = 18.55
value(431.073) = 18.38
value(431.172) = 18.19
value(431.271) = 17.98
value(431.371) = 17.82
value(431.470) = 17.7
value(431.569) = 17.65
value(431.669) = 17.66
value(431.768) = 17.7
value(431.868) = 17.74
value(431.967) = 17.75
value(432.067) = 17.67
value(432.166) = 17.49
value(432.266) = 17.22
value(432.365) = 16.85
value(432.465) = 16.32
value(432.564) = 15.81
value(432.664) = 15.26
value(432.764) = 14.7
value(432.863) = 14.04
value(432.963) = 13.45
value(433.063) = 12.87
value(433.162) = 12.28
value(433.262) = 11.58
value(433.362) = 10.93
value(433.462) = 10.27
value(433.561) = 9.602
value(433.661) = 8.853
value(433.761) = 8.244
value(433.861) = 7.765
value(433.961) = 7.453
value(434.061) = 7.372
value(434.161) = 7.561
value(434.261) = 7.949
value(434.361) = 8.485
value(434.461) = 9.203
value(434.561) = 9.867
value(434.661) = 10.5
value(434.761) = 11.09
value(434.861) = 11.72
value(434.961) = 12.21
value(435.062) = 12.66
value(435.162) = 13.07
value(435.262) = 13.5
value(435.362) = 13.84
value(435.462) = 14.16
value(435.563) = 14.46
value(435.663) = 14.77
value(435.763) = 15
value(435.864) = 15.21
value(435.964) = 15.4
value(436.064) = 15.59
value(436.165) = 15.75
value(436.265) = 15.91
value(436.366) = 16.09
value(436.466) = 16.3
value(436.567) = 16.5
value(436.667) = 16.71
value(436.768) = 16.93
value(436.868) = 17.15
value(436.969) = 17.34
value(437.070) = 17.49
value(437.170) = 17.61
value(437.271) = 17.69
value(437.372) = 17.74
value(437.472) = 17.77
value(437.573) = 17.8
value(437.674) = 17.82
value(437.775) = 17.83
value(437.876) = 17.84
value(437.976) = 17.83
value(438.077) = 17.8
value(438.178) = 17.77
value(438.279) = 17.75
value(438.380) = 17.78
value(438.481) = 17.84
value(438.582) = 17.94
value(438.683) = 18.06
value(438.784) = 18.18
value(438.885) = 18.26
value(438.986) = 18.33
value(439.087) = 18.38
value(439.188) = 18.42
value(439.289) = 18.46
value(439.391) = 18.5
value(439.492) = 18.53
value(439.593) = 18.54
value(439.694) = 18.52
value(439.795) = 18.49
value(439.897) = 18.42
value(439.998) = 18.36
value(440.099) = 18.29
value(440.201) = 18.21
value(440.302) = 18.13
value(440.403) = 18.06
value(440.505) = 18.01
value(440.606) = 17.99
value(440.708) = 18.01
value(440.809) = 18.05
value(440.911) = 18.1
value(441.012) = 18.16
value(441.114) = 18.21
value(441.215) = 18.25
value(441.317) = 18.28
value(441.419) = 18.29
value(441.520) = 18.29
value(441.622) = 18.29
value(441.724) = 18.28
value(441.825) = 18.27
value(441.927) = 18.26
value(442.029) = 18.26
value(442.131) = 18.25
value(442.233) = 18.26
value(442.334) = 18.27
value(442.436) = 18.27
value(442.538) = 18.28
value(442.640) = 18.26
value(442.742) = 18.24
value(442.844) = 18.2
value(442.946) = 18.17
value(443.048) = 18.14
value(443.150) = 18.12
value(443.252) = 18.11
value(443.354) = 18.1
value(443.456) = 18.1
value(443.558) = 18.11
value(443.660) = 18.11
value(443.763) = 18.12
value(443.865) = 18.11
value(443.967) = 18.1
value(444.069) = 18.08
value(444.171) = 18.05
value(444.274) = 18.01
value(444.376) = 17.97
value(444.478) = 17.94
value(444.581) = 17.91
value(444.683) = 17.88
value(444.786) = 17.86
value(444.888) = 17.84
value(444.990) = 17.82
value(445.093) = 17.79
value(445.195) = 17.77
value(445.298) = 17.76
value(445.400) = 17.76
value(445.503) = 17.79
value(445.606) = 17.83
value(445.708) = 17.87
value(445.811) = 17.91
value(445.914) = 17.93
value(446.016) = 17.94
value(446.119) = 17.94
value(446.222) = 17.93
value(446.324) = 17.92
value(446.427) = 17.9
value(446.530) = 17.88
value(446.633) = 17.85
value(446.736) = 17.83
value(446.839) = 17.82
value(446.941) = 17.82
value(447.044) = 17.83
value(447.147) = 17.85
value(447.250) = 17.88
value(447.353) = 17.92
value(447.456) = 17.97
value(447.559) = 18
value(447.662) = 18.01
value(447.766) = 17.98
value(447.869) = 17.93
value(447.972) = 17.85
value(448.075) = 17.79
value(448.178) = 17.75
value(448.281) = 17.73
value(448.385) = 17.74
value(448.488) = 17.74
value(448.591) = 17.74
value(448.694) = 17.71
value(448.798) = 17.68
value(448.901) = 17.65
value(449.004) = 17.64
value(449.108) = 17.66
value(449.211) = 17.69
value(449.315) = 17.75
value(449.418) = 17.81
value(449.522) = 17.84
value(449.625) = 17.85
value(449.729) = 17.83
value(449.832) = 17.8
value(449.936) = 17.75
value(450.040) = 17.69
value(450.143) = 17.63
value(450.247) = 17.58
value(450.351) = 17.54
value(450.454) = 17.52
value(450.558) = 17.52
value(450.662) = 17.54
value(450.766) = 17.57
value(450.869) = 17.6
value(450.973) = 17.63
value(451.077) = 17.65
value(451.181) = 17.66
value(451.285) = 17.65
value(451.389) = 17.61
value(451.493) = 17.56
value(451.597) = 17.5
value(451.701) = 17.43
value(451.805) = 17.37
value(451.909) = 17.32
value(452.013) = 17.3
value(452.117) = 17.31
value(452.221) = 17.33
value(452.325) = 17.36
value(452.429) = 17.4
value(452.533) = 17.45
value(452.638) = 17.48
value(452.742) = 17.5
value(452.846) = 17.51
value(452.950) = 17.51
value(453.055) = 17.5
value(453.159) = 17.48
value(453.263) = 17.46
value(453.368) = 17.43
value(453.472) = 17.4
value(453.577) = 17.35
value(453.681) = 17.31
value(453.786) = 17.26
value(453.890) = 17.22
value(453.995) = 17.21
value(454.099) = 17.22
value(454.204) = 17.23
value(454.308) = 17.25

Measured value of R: 0.07 mag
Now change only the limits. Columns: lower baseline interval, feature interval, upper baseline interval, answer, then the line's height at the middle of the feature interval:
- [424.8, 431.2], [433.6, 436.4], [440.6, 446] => 0.50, 18.8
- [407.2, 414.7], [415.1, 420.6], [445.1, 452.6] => -0.24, 16.3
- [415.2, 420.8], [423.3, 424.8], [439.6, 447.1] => -0.02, 19.8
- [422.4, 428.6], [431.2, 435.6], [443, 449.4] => 0.41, 19.1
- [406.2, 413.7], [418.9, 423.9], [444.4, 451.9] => -0.22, 16.5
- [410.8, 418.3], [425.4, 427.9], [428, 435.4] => -0.18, 16.7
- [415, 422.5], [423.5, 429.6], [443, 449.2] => 0.00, 19.6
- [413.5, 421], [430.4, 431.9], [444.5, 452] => 0.05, 19.1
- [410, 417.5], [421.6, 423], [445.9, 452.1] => -0.14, 17.7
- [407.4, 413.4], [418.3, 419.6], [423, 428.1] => -0.14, 17.8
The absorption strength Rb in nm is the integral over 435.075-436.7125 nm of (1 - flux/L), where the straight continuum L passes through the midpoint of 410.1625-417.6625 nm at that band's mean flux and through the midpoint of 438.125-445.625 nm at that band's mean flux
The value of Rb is 0.27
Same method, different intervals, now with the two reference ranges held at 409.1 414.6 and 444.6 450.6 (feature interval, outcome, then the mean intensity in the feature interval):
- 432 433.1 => 0.07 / 15.7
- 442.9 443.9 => -0.03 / 18.1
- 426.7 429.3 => -0.46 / 19.4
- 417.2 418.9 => -0.49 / 20.3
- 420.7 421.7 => -0.28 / 20.5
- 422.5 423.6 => -0.27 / 20.1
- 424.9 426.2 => -0.28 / 19.8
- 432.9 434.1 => 0.48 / 10.1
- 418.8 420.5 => -0.47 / 20.3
